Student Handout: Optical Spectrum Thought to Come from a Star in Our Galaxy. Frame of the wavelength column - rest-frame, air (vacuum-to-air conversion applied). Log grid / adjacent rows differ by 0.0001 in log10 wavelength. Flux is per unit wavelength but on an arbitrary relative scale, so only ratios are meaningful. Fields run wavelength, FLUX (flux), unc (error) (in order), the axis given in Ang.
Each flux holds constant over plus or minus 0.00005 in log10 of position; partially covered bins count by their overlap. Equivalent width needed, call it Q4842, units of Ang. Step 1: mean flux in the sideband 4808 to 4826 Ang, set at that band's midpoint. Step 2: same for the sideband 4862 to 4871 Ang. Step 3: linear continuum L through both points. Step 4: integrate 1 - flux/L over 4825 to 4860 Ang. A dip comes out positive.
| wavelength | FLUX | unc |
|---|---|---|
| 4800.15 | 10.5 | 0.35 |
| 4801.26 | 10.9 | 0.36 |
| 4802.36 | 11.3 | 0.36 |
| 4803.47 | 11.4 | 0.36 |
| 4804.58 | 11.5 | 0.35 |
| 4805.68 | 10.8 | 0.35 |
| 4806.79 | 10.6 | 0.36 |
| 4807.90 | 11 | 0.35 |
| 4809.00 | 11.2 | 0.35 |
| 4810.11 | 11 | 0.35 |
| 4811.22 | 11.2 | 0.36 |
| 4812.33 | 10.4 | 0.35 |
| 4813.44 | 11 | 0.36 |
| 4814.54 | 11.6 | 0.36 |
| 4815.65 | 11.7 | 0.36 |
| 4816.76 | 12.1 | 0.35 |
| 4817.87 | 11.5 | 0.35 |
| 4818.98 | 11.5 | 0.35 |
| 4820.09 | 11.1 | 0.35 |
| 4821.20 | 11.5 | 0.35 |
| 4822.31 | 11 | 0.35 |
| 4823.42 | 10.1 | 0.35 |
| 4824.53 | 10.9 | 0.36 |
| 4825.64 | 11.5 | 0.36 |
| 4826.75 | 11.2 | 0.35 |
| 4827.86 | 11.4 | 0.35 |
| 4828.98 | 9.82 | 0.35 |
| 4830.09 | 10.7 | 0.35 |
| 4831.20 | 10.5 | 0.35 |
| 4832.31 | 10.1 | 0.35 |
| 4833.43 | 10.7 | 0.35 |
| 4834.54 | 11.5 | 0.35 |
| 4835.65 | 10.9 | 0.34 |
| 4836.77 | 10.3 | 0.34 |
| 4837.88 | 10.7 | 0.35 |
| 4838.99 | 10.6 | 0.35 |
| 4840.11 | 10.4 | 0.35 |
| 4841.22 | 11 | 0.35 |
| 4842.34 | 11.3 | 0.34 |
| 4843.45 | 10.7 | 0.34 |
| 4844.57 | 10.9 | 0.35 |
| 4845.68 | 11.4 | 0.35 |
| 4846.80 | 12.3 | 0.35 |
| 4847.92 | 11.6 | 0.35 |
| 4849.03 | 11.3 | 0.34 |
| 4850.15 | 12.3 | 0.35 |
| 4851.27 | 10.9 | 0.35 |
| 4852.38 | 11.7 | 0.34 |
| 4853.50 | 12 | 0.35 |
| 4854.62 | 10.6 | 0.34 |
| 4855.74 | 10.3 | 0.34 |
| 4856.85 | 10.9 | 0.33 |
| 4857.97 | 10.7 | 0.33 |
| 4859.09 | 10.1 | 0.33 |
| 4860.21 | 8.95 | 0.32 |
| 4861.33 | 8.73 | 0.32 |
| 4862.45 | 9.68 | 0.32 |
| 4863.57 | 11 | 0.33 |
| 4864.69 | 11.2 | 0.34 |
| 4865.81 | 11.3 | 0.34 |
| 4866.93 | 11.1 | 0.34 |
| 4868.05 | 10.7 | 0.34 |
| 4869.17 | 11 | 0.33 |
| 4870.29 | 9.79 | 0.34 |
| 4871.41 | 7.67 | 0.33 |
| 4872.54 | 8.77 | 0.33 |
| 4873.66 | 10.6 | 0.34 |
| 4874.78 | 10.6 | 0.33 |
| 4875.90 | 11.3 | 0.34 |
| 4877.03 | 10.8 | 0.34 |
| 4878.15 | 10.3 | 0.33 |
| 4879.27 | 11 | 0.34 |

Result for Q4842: -0.1 Ang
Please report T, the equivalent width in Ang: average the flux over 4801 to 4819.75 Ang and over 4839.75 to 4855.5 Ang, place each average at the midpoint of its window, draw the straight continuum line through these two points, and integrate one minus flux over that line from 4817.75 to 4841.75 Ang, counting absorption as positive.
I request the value 0.9 Ang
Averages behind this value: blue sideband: 11.2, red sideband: 11.3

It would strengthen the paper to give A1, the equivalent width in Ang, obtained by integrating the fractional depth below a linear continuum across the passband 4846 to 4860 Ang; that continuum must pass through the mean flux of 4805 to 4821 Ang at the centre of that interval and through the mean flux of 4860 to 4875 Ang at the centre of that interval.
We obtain -1.0 Ang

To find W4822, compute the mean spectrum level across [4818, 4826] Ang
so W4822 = 11.1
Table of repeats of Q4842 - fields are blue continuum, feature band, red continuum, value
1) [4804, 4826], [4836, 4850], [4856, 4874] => -0.7 Ang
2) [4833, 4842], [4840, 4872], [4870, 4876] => -1.7 Ang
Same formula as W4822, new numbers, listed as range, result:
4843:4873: 10.7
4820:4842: 10.8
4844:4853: 11.5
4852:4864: 10.4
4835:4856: 11.1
